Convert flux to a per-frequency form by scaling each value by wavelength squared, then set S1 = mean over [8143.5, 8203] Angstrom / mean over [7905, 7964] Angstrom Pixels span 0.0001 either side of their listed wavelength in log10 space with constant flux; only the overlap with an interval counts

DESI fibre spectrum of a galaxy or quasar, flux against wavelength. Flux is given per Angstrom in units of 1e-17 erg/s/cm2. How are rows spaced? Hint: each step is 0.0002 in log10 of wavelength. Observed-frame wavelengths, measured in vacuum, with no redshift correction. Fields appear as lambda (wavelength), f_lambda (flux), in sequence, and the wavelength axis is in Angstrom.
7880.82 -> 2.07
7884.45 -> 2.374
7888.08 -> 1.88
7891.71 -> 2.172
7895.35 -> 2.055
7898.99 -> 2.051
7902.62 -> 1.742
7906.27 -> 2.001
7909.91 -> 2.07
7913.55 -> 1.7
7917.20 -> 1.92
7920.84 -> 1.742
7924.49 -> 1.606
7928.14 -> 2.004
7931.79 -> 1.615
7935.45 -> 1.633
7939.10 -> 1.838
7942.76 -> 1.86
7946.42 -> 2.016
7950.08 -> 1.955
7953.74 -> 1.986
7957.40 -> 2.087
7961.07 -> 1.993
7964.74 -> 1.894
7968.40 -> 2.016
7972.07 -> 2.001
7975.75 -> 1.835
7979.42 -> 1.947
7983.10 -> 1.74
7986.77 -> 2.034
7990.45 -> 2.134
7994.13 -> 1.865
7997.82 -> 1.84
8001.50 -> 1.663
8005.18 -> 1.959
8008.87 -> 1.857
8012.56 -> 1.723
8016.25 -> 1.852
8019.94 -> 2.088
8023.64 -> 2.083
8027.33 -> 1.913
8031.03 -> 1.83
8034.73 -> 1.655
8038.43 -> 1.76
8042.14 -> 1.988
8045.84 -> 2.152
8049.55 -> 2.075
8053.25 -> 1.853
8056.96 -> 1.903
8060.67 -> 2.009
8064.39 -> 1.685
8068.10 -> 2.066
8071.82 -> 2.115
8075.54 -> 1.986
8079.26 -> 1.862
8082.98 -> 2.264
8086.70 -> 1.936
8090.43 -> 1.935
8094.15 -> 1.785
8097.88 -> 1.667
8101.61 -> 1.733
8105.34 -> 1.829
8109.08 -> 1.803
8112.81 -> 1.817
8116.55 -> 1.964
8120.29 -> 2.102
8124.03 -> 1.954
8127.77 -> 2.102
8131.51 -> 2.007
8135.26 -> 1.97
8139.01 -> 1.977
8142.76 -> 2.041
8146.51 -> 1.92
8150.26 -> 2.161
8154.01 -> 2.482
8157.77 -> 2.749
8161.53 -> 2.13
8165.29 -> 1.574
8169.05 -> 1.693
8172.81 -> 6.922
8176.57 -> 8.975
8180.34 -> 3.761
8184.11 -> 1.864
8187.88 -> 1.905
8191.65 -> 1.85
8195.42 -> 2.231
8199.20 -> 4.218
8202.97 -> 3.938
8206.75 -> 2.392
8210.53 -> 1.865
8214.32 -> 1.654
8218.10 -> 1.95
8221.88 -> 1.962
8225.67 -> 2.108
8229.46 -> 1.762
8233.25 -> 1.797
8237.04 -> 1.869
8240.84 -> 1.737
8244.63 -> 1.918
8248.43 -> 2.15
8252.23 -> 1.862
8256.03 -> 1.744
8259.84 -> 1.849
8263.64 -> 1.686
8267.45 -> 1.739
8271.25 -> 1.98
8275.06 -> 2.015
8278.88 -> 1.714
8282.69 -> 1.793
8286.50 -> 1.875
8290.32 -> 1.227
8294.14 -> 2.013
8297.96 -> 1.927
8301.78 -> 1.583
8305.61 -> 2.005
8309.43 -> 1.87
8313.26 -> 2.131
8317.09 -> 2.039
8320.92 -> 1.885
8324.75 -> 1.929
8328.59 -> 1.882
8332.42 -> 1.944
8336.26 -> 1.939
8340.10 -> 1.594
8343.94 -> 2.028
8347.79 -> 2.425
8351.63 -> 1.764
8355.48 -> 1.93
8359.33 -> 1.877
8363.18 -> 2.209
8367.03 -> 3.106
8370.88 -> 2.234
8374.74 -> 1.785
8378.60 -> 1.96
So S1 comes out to 1.76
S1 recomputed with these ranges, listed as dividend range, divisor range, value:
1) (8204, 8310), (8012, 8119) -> 1.03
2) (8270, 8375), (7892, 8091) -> 1.11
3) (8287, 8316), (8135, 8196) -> 0.66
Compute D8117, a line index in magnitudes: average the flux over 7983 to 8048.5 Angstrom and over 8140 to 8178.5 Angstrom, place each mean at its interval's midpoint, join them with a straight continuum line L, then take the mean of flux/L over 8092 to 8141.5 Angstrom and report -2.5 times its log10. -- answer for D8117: 0.44 mag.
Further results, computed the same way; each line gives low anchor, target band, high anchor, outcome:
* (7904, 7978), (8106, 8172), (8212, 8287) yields -0.13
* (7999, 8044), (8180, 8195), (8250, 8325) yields -0.18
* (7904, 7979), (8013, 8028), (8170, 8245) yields 0.11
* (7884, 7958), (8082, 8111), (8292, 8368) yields 0.05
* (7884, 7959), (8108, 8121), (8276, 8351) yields -0.01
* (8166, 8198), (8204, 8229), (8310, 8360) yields 0.49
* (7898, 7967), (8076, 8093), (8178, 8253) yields 0.06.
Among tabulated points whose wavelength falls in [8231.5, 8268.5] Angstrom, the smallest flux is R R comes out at 1.686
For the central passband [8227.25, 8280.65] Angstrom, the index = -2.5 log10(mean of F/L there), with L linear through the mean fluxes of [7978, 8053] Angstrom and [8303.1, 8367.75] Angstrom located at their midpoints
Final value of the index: 0.078 mag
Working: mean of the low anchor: 1.91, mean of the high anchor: 2.01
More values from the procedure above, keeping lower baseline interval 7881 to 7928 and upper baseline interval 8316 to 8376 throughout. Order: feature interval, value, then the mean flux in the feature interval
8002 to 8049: 0.040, 1.9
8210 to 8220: 0.110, 1.82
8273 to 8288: 0.098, 1.85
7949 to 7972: -0.017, 1.99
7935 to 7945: 0.086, 1.81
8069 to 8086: -0.035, 2.05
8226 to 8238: 0.097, 1.84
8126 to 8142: -0.010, 2.01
